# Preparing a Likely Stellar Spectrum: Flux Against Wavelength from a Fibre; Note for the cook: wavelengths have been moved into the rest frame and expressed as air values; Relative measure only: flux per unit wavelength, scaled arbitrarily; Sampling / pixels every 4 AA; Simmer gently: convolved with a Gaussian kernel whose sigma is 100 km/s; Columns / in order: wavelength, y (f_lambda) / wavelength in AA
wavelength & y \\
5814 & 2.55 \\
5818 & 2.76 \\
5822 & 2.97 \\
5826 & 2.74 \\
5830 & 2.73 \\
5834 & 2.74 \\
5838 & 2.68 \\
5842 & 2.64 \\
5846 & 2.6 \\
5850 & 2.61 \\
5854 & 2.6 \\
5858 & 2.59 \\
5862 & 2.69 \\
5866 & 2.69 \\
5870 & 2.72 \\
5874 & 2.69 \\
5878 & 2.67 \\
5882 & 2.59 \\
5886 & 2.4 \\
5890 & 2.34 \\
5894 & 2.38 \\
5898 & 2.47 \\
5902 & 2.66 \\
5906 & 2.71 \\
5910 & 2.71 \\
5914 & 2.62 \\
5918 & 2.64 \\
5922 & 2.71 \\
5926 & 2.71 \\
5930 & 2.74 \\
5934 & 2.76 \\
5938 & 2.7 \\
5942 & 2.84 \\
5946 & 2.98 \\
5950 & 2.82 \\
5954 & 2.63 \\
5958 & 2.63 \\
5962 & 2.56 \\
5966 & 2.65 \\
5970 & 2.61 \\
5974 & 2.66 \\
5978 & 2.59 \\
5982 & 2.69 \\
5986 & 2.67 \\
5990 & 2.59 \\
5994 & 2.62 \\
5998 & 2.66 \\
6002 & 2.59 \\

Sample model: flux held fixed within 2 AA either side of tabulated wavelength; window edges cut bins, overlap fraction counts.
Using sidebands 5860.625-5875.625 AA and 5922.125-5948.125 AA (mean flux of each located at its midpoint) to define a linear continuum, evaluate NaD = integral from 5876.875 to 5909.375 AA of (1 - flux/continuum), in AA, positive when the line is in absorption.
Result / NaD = 2.4 AA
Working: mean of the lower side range 2.7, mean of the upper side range 2.78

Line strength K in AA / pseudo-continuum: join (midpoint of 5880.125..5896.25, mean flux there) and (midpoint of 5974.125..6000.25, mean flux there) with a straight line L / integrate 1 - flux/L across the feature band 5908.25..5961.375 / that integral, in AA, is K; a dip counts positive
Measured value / -4.2 AA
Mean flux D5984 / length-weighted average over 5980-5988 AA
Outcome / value 2.68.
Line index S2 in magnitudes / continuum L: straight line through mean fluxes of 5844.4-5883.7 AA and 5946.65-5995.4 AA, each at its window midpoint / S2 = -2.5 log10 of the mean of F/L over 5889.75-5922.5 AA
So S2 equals 0.02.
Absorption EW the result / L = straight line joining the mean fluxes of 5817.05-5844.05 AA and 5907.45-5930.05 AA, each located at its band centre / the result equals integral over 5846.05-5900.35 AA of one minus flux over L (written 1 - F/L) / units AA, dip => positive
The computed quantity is 2.9 AA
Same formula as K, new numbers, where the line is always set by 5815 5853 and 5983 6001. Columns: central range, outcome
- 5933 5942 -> -0.3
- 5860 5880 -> 0.0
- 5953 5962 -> 0.1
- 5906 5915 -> 0.0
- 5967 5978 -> 0.1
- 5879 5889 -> 0.7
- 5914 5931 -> -0.1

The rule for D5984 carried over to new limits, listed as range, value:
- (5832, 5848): 2.67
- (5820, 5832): 2.81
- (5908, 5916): 2.67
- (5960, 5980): 2.61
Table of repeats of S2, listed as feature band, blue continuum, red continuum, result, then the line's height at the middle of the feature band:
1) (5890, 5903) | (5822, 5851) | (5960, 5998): 0.09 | 2.67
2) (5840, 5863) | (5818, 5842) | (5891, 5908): 0.03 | 2.69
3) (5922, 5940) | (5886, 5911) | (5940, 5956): 0.00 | 2.72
